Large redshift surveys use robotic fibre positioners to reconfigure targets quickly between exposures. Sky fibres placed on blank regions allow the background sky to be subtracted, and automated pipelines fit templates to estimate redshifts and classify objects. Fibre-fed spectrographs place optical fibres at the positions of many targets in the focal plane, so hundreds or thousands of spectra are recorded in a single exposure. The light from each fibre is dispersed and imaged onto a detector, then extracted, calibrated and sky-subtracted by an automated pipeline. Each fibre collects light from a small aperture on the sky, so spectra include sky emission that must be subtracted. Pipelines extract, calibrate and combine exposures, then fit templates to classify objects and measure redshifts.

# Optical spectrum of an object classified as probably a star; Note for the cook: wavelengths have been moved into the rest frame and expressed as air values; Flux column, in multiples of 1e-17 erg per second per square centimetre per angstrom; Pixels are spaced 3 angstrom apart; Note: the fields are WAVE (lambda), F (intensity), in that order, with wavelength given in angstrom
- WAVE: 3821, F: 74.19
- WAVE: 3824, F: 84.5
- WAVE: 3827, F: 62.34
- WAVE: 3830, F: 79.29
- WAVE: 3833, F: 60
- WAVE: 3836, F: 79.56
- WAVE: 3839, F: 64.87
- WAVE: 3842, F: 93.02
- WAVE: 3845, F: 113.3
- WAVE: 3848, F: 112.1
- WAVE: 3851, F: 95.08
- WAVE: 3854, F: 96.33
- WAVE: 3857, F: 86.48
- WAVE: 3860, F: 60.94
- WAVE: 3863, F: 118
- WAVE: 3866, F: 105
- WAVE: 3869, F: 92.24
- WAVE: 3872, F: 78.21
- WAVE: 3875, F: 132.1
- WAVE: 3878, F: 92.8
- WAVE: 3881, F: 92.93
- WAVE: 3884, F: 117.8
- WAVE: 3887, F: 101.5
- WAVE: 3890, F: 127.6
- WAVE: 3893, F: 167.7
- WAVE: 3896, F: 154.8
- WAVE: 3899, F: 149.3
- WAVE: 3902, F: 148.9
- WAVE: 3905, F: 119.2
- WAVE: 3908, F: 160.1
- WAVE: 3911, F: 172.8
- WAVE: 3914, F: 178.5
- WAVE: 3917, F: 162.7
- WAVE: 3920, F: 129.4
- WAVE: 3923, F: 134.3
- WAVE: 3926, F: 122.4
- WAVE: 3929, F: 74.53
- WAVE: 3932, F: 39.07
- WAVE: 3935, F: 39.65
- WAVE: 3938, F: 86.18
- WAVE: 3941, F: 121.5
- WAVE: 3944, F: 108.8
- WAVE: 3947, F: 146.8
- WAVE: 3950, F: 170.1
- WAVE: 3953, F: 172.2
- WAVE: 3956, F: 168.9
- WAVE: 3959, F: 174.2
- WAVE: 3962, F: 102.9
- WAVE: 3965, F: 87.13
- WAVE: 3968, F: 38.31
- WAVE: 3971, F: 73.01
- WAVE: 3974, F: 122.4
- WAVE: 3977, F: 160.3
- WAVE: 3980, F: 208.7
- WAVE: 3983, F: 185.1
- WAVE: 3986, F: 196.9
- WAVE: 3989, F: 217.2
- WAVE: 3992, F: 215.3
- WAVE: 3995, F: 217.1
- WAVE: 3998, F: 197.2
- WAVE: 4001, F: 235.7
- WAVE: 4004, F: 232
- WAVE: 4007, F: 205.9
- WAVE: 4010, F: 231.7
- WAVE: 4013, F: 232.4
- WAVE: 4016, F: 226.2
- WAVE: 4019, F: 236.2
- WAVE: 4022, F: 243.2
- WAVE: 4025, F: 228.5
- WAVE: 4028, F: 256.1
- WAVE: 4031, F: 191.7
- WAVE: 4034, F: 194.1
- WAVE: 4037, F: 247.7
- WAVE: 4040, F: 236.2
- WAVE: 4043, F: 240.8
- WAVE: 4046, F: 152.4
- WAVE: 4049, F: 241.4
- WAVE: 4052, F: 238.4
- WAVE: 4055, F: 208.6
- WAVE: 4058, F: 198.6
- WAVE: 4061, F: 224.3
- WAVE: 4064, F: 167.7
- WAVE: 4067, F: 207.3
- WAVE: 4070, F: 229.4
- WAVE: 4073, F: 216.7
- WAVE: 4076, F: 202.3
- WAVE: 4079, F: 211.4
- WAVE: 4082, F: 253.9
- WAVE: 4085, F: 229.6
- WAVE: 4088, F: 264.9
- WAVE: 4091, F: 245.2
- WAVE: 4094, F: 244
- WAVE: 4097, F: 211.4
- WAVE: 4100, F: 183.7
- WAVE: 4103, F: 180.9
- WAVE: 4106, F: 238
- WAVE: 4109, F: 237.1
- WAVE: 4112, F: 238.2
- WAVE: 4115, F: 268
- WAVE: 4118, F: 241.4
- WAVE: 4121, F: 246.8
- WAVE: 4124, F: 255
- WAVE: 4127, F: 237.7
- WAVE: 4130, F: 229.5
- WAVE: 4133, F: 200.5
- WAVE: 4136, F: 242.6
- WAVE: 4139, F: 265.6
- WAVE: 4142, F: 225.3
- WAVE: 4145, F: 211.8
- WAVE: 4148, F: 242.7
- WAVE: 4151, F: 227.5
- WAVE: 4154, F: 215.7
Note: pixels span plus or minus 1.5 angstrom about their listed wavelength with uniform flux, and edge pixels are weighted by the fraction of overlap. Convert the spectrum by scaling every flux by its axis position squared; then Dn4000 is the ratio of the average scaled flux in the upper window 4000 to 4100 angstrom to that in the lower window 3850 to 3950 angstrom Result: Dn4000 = 2.06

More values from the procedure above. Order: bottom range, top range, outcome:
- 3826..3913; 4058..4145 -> 2.35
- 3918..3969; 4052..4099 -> 2.07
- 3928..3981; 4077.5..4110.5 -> 2.10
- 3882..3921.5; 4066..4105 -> 1.68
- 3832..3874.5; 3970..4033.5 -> 2.45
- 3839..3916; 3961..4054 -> 1.79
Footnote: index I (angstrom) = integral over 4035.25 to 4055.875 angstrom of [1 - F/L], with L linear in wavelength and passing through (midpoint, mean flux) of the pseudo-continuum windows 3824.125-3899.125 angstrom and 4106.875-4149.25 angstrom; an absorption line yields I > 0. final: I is -3.0 angstrom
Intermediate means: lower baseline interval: 100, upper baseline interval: 239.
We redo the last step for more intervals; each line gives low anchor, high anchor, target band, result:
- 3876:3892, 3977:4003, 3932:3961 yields 7.3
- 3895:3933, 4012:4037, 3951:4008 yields 6.8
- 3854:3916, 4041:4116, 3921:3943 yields 8.5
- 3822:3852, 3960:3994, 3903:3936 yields -0.7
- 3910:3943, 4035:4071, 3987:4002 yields -4.2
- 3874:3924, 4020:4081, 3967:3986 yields 4.3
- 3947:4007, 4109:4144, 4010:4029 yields -4.8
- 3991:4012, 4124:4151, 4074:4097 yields -0.6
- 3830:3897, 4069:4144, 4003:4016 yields -3.3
